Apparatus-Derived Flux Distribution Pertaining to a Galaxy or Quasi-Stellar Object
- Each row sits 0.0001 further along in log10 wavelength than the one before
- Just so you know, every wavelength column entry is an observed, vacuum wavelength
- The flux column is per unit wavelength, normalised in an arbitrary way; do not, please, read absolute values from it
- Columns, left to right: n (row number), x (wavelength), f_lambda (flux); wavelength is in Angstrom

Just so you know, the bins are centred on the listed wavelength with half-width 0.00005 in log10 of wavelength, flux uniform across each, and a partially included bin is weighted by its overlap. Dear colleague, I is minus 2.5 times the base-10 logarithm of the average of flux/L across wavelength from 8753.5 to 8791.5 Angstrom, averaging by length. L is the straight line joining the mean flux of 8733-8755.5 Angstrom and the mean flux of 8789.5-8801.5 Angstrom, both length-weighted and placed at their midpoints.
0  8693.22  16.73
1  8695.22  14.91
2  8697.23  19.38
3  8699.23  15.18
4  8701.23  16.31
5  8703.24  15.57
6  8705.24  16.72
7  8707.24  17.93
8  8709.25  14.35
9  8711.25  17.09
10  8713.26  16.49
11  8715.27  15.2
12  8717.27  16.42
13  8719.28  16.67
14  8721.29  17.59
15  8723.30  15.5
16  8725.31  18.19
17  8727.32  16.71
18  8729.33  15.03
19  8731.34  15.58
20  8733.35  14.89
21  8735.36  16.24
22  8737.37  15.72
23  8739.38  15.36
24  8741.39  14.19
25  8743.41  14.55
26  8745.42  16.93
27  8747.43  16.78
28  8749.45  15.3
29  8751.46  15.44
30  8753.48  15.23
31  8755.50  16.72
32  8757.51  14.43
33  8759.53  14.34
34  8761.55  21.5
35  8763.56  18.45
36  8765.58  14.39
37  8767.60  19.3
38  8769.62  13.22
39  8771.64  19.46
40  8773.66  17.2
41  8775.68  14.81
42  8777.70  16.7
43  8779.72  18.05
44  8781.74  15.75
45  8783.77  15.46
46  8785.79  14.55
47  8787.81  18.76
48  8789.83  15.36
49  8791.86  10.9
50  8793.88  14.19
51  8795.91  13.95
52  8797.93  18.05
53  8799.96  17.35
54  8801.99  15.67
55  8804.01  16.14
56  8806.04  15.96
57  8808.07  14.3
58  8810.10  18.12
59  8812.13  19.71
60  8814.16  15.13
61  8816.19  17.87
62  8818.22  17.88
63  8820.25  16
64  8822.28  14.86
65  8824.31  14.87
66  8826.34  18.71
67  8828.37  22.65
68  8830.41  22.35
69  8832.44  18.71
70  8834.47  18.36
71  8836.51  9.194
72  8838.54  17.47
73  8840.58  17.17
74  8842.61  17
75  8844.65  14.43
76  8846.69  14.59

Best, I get -0.083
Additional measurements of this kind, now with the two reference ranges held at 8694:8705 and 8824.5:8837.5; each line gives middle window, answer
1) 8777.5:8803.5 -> 0.12 mag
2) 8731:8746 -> 0.10 mag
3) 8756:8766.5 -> 0.03 mag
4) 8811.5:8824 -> 0.08 mag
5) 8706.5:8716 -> 0.02 mag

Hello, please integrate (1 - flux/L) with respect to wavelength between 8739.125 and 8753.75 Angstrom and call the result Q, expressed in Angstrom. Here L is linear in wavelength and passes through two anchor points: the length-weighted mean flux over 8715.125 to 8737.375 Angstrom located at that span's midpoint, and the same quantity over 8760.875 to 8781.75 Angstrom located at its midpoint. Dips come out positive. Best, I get 1.01 Angstrom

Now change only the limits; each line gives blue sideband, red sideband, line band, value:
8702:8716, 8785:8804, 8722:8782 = -1.4 Angstrom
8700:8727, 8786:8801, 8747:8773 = -1.0 Angstrom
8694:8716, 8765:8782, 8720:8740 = 0.4 Angstrom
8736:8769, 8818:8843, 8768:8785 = 0.1 Angstrom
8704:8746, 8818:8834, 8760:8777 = -0.2 Angstrom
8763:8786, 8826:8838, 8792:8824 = 2.5 Angstrom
